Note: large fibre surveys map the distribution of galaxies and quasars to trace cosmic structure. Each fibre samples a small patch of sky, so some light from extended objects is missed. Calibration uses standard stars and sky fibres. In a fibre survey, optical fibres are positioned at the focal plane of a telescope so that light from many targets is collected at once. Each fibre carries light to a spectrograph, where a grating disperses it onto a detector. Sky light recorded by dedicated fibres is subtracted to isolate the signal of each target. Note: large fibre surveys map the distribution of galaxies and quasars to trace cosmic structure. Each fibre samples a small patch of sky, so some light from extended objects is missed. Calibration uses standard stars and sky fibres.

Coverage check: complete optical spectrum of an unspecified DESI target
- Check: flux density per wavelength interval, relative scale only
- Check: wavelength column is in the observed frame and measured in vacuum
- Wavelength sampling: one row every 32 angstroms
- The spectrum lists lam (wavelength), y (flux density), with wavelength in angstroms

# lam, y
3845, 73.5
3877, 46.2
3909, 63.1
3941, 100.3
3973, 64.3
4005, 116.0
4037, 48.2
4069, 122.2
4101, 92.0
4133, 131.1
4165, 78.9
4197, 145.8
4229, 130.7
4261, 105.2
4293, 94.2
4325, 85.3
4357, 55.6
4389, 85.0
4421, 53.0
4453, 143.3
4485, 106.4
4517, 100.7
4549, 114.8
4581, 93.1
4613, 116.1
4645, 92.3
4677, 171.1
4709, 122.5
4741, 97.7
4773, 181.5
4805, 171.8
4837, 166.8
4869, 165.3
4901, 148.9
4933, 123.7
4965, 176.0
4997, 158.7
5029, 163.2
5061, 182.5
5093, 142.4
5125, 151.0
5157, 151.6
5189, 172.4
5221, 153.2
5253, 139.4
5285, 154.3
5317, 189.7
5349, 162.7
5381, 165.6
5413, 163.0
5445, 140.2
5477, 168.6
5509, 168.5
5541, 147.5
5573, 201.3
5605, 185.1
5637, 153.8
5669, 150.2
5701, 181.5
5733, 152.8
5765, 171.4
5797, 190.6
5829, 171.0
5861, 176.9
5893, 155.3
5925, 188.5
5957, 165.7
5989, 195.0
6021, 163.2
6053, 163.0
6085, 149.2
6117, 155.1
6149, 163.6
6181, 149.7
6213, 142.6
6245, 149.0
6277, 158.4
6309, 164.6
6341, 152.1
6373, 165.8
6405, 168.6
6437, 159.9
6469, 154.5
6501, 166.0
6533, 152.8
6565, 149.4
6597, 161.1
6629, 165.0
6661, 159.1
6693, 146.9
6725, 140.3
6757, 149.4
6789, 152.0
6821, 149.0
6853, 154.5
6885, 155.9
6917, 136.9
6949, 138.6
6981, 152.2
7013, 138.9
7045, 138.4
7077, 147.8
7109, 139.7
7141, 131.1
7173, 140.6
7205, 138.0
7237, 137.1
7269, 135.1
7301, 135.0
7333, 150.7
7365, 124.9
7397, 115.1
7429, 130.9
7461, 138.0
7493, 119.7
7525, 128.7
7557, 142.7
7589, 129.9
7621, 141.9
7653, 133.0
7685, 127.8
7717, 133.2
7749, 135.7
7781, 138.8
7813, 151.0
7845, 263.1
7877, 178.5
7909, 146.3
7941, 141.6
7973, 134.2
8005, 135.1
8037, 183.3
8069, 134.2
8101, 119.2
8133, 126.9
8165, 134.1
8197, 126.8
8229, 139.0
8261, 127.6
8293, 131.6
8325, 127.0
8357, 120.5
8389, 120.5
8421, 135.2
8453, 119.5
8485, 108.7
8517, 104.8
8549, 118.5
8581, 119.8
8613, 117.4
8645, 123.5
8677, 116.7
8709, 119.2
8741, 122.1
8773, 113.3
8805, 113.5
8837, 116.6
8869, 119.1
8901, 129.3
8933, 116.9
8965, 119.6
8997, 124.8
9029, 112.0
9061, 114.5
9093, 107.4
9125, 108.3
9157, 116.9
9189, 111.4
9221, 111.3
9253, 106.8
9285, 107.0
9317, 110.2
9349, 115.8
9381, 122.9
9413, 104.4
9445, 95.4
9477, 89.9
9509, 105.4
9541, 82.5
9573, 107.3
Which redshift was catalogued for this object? 0.19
